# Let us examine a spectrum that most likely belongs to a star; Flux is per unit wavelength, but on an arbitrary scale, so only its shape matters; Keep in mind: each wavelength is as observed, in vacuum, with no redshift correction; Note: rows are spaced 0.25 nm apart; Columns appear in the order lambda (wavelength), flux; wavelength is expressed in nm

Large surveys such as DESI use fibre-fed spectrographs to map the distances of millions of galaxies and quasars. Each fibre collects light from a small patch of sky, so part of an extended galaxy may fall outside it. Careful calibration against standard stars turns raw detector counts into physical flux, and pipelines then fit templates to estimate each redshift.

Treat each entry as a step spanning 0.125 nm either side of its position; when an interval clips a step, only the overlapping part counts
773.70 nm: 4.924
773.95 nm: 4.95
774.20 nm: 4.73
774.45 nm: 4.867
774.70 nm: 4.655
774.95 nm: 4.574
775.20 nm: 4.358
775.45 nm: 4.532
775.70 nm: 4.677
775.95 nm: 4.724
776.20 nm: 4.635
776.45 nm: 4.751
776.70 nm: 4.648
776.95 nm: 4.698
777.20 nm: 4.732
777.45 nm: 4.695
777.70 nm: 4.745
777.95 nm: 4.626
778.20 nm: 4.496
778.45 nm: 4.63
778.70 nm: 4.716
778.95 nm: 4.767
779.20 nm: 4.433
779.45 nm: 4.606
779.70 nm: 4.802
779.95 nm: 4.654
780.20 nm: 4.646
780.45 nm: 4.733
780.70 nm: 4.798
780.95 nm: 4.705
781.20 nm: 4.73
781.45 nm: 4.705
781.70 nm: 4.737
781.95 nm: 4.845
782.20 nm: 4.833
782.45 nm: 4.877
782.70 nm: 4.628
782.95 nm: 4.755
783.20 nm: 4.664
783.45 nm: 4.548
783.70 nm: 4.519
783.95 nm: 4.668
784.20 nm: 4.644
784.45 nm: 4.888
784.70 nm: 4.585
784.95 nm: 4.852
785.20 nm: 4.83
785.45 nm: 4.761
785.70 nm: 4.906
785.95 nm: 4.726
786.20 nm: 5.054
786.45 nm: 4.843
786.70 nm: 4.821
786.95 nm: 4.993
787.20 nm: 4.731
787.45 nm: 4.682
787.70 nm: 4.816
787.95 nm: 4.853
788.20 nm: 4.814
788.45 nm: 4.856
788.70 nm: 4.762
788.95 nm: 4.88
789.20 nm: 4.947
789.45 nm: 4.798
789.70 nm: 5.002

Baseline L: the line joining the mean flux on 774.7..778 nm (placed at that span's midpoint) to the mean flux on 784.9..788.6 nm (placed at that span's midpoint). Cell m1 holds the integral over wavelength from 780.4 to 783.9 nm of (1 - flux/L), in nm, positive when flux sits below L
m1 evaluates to 0.024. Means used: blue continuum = 4.65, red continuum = 4.84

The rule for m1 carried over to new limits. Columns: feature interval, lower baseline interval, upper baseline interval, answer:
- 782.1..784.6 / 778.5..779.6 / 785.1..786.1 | 0.027 nm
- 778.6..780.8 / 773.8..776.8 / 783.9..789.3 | 0.023 nm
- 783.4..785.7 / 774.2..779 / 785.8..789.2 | 0.036 nm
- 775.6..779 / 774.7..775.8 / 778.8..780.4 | -0.061 nm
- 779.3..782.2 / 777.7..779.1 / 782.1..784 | -0.035 nm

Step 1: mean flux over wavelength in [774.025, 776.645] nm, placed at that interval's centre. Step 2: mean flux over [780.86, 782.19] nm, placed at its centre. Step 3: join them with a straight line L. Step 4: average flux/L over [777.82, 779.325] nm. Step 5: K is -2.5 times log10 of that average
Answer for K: 0.02 mag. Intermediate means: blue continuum 4.66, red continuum 4.75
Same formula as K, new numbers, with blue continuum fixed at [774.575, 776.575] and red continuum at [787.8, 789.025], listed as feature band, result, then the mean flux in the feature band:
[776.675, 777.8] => -0.02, 4.71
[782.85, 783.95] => 0.03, 4.62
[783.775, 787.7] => 0.00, 4.8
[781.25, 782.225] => -0.01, 4.77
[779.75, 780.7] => 0.00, 4.7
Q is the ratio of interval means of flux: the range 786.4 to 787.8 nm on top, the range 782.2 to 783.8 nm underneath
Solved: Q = 1.03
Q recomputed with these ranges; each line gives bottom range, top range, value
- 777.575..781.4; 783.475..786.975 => 1.02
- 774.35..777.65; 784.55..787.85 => 1.03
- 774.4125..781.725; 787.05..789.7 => 1.03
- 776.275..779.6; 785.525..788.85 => 1.04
